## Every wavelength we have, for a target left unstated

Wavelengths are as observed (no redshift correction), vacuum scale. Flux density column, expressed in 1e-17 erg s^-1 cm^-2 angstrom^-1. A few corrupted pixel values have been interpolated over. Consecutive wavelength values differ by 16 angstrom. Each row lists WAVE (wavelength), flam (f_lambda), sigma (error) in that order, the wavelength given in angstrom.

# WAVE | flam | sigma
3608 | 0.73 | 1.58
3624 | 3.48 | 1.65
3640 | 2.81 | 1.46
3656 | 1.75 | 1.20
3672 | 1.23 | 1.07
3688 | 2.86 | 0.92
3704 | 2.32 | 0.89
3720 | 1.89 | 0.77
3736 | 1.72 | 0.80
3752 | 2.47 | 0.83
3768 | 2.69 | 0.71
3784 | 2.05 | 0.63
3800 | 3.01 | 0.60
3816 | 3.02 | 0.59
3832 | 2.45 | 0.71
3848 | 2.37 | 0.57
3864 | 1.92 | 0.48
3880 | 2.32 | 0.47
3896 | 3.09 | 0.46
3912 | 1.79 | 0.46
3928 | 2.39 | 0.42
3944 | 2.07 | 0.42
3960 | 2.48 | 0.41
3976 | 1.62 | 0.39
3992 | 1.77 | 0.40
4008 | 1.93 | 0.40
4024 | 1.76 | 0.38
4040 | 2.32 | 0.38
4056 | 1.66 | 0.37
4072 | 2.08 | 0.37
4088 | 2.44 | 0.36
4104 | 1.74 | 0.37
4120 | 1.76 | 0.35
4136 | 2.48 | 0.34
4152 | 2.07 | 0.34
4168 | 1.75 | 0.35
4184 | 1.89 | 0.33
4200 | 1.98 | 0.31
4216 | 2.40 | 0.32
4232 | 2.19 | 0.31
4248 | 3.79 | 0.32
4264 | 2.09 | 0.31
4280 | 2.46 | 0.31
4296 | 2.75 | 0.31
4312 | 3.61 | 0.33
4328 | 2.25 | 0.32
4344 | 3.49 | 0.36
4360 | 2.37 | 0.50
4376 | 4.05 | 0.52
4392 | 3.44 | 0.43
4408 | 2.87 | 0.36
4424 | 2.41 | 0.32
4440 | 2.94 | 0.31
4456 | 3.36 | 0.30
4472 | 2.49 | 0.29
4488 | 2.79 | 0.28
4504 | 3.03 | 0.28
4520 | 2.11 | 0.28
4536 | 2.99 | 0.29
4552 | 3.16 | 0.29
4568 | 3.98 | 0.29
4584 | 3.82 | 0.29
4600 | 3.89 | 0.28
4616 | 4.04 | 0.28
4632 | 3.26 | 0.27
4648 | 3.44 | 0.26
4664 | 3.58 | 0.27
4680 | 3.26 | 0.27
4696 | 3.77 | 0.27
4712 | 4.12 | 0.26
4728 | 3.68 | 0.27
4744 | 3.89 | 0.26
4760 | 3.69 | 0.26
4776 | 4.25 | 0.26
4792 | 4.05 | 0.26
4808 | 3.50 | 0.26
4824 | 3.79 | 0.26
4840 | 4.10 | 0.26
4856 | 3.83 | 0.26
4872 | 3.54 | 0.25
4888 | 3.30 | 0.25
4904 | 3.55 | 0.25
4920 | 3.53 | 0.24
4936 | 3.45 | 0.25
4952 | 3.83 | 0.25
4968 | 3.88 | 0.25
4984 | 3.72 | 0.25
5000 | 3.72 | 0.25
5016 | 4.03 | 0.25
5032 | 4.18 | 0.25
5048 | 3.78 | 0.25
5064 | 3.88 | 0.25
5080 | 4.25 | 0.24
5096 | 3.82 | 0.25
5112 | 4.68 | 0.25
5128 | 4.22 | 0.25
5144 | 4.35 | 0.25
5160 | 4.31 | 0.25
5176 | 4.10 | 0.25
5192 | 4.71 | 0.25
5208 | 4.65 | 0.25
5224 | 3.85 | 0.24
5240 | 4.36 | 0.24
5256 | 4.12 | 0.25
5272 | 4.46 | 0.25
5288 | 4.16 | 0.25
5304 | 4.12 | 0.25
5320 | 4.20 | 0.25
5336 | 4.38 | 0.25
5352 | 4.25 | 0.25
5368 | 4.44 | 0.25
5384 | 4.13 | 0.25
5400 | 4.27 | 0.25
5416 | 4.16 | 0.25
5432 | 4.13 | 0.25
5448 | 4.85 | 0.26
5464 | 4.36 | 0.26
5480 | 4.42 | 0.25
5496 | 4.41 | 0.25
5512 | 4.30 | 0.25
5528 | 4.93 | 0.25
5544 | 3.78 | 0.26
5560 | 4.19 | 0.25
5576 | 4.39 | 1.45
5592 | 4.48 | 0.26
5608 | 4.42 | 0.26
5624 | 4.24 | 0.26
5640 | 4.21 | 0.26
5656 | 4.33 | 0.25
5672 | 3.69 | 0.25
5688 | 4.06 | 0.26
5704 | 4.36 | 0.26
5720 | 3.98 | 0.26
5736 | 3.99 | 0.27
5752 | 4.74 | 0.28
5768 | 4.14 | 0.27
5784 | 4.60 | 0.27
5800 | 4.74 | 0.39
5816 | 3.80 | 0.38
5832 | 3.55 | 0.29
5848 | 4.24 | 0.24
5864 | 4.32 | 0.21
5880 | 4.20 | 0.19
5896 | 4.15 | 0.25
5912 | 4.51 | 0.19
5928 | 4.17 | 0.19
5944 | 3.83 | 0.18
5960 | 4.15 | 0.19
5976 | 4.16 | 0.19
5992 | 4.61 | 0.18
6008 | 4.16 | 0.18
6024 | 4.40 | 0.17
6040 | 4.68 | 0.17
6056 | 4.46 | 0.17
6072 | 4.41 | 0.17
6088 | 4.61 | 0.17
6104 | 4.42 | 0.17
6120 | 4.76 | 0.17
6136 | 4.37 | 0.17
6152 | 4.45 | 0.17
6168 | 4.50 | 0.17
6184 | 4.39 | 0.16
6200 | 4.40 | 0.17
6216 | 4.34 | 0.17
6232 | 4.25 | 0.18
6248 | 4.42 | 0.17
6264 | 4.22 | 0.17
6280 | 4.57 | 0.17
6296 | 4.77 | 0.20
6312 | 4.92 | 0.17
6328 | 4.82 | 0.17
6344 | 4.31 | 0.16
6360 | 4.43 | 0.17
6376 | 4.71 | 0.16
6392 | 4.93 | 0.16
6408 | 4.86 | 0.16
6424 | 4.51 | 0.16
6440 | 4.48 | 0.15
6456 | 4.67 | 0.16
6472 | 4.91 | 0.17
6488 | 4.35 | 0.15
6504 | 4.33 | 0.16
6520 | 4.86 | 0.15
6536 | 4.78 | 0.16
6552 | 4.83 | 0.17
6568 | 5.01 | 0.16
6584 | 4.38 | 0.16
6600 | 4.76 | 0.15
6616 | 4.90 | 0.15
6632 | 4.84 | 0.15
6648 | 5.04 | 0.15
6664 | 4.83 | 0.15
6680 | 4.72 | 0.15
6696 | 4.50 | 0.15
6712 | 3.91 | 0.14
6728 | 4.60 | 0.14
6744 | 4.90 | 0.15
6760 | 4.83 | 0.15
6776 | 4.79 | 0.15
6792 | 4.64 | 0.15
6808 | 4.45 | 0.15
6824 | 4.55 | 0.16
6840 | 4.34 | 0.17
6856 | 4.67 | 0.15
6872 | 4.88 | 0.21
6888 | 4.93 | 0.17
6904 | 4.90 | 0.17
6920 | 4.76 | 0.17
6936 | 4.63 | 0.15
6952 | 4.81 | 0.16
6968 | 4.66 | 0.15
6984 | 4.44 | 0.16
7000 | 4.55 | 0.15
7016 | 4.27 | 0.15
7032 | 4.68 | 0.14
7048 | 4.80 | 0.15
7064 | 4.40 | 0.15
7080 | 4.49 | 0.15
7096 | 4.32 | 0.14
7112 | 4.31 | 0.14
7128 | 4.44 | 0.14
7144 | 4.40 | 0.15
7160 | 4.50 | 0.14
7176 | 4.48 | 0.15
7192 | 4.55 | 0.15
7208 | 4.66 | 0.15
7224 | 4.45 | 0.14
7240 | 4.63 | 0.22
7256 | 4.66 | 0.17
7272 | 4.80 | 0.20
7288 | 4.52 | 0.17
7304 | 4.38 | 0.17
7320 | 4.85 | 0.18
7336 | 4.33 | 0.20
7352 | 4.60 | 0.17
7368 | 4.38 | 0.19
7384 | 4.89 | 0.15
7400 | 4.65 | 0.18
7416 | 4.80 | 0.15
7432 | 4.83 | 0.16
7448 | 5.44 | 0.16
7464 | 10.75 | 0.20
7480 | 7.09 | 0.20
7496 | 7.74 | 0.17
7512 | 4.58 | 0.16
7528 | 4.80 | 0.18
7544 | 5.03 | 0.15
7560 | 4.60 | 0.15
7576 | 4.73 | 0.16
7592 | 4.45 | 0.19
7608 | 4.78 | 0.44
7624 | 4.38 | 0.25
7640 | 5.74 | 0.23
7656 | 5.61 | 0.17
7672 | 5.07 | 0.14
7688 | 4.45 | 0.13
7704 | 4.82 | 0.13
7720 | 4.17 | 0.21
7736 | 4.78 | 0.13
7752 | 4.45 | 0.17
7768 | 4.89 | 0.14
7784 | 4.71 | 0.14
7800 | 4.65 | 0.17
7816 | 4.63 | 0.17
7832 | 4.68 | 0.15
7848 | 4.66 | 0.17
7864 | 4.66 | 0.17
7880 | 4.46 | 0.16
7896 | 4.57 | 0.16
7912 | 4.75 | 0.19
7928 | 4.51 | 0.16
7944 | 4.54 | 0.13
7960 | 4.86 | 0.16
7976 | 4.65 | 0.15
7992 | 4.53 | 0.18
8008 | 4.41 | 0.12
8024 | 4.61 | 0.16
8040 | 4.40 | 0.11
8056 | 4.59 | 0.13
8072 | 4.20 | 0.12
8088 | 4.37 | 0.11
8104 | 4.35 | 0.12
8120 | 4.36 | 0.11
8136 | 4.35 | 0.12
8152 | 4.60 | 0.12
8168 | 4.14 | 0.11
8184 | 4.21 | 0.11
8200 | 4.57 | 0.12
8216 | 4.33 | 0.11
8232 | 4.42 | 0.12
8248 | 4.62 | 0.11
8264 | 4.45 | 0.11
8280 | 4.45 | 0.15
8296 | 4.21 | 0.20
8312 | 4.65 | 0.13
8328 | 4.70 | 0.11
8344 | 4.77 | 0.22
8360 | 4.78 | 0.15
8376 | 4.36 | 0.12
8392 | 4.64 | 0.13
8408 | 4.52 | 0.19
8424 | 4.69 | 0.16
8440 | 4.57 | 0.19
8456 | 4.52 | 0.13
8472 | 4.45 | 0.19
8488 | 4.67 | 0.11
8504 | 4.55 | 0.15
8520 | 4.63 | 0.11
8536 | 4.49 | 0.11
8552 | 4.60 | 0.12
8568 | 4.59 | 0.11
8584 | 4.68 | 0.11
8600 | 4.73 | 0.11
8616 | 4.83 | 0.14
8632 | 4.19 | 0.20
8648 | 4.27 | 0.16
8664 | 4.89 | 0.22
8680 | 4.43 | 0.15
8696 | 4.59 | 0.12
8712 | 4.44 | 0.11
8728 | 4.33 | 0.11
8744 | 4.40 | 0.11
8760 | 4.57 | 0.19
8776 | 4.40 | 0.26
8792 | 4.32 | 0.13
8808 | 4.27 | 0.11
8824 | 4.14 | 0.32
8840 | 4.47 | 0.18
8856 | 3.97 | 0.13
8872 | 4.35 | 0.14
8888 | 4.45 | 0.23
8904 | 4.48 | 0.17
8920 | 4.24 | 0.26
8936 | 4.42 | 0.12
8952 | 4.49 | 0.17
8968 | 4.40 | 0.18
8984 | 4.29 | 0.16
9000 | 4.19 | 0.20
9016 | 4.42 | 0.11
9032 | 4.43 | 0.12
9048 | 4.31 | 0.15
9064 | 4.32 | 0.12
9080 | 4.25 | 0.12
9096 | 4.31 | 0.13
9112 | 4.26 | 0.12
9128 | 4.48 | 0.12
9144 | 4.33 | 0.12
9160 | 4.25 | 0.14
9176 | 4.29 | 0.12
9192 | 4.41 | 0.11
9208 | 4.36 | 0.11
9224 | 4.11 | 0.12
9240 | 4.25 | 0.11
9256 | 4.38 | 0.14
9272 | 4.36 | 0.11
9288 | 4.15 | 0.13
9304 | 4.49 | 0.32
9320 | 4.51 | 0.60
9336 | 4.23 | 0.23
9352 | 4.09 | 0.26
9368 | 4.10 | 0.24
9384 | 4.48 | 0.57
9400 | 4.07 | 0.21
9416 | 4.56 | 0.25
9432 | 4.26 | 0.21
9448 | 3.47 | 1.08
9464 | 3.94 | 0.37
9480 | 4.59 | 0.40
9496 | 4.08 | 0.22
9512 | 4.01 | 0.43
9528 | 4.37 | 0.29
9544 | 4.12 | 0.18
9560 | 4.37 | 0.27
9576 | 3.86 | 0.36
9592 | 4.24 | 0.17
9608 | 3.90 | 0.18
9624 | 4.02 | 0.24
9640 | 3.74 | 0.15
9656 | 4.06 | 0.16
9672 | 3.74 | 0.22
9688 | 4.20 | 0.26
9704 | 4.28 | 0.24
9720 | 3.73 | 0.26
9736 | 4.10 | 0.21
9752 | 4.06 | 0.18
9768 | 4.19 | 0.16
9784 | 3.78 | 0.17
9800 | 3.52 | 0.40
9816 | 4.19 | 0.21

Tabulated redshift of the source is 0.14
